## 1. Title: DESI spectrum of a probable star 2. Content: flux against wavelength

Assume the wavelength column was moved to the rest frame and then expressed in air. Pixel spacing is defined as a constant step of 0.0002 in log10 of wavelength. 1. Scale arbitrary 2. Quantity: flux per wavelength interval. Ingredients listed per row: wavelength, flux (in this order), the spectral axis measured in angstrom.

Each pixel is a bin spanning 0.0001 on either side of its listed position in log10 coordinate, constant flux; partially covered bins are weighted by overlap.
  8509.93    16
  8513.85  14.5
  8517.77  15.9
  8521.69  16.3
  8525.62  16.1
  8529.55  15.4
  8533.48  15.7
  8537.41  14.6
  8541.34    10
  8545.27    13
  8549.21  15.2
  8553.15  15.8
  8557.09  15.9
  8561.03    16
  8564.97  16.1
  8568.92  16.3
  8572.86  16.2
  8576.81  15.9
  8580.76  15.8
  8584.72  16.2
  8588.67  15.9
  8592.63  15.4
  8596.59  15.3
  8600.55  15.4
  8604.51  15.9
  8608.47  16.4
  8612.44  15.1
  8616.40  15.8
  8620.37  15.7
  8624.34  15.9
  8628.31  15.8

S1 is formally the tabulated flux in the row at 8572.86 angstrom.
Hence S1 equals 16.2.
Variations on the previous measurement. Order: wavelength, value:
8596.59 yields 15.3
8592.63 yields 15.4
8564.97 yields 16.1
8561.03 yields 16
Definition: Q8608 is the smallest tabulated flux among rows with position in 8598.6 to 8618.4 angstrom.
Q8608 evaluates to 15.1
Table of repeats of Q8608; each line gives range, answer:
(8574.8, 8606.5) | 15.3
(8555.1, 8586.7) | 15.8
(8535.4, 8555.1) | 10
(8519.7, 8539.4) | 14.6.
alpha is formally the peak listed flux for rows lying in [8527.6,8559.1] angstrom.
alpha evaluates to 15.9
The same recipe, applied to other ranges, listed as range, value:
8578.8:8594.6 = 16.2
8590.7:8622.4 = 16.4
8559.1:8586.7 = 16.3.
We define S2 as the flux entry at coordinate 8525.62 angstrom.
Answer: 16.1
